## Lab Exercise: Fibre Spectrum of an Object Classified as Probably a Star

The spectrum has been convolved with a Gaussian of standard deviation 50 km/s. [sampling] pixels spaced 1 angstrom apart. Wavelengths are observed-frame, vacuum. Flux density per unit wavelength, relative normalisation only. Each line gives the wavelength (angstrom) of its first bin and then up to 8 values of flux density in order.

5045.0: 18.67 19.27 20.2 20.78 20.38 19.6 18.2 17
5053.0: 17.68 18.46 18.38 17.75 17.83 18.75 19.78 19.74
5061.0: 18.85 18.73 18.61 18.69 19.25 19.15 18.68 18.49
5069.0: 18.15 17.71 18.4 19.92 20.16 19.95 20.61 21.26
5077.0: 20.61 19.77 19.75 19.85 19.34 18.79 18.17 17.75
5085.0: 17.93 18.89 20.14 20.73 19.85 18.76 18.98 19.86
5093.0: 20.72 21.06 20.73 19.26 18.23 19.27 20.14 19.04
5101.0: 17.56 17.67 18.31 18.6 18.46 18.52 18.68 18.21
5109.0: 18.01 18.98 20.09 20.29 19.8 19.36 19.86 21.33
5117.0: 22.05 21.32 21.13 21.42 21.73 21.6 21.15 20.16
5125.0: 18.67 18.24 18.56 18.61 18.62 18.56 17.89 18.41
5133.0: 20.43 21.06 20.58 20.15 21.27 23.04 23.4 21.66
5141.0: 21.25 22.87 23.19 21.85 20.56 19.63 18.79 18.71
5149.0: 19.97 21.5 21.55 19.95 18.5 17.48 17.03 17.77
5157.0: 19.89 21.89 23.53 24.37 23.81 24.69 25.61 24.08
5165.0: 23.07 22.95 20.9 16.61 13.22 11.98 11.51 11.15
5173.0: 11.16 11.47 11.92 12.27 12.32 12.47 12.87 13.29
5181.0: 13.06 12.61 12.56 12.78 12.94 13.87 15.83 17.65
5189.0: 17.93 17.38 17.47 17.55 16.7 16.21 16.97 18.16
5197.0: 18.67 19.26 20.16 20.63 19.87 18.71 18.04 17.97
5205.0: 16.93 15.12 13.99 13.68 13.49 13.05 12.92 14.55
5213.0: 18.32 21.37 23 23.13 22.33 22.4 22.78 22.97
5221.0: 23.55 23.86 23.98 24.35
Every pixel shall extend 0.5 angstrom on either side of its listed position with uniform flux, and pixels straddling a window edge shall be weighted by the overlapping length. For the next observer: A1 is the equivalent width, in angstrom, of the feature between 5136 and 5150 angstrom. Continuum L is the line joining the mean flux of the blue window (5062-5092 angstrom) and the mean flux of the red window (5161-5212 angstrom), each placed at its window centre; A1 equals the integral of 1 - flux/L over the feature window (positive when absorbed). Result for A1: -3.1 angstrom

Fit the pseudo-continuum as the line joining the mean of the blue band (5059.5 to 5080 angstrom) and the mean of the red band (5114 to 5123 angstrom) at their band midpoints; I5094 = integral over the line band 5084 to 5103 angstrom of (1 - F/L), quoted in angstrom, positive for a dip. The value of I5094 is 0.9 angstrom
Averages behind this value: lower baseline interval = 19.3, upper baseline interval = 21.2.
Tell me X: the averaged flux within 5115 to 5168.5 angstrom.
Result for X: 20.8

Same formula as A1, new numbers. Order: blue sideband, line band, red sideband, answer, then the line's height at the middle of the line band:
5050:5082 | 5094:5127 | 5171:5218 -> -3.1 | 18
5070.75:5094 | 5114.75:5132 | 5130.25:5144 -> 0.6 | 20.8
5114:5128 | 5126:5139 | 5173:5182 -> -0.8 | 18.8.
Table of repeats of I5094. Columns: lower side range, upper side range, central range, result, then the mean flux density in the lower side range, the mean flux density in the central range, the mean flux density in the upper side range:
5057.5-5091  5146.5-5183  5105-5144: -4.2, 19.2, 20.3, 17.5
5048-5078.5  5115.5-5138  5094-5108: 0.6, 19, 18.9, 20.2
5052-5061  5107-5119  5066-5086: -0.2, 18.5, 19.2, 19.9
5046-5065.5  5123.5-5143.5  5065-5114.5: 0.7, 18.9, 19.2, 20.3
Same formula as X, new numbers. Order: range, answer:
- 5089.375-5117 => 19.3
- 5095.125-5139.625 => 19.7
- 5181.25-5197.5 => 15.9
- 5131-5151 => 20.9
